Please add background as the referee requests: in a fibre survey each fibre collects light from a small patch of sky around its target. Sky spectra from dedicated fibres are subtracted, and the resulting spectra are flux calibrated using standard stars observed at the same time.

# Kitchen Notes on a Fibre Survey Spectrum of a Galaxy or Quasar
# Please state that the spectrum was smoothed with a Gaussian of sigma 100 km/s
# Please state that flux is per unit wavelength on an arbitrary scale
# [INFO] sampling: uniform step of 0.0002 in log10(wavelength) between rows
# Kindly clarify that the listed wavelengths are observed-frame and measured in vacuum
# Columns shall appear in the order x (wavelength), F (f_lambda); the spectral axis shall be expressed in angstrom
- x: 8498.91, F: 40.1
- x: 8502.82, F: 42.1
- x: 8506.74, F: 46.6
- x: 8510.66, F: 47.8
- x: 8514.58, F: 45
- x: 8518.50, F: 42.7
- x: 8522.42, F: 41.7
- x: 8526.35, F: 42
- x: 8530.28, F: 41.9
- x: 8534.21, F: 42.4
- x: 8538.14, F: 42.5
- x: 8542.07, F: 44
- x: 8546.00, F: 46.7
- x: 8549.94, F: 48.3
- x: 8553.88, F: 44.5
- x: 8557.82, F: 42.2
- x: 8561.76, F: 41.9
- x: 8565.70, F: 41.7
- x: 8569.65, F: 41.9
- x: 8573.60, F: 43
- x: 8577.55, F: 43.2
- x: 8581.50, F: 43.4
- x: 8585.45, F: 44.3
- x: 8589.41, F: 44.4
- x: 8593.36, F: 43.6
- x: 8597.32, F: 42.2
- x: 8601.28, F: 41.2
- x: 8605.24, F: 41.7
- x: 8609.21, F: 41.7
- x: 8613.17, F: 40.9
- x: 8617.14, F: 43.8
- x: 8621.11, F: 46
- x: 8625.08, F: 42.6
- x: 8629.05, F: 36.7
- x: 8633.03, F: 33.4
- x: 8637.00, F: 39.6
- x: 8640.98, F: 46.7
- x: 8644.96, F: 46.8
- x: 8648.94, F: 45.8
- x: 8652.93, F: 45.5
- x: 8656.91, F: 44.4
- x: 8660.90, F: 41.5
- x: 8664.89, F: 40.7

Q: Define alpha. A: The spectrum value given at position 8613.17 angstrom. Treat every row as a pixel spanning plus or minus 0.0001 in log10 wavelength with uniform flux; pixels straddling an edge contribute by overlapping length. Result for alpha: 40.9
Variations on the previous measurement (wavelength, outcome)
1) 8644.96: 46.8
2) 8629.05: 36.7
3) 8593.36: 43.6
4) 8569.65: 41.9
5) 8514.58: 45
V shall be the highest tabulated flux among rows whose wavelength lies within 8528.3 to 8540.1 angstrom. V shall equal 42.5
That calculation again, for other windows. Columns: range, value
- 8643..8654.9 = 46.8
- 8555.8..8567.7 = 42.2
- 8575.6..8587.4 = 44.3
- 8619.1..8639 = 46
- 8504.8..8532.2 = 47.8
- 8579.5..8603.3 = 44.4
